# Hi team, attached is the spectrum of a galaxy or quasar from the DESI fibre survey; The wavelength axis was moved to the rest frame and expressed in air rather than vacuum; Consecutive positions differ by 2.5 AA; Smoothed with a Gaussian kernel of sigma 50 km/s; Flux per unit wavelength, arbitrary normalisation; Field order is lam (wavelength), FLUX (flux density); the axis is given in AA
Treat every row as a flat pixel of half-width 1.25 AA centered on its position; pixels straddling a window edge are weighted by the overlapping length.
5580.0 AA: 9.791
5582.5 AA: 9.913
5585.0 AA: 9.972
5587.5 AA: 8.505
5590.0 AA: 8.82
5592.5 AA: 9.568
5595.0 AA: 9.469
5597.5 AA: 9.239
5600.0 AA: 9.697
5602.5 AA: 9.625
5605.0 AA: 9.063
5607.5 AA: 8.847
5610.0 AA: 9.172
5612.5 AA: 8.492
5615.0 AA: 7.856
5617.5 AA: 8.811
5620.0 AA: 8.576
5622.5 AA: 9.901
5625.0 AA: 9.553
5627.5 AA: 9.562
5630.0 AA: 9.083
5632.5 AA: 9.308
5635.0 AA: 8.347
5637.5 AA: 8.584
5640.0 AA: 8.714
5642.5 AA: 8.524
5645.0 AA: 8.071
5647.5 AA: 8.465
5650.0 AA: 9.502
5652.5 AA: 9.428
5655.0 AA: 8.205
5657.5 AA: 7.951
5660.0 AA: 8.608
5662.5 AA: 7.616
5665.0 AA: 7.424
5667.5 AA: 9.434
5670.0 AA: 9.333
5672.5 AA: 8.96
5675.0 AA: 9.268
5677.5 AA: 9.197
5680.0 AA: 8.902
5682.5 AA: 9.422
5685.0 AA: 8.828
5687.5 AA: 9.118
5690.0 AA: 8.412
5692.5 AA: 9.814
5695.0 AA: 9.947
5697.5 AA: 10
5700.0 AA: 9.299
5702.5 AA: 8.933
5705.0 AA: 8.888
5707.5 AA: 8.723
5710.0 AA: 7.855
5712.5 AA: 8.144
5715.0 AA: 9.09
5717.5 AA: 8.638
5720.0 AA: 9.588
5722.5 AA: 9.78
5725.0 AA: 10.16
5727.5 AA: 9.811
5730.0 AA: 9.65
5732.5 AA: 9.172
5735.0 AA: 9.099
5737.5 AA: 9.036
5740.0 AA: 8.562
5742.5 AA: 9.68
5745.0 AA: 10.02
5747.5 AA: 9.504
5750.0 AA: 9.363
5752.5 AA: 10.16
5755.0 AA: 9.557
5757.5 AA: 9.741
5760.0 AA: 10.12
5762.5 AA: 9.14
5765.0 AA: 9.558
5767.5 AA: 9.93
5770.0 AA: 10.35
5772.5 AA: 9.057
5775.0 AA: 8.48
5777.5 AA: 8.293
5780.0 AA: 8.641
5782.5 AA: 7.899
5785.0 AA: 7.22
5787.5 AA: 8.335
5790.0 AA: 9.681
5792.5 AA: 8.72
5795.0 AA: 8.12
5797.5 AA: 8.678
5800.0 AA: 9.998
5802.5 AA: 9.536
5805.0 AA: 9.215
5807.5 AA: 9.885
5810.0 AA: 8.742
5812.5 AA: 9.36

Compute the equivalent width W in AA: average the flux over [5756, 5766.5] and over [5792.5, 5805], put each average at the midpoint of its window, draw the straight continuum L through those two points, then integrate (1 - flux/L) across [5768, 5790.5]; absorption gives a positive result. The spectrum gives 1.68 AA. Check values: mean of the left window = 9.64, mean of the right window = 9.06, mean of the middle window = 8.67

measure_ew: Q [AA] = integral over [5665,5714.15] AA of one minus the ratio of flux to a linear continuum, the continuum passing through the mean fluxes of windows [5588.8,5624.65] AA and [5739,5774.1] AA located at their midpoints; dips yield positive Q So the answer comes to 1.8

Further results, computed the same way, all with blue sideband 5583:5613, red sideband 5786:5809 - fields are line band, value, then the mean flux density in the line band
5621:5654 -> 0.79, 8.99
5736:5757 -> -0.80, 9.49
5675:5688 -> 0.11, 9.11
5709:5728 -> 0.07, 9.12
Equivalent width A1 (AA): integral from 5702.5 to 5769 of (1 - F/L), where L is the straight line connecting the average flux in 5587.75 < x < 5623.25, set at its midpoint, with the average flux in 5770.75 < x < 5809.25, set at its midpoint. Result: -3.5 AA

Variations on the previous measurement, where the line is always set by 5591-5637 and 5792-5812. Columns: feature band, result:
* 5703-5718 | 0.9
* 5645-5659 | 0.7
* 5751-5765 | -0.9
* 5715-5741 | -0.6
